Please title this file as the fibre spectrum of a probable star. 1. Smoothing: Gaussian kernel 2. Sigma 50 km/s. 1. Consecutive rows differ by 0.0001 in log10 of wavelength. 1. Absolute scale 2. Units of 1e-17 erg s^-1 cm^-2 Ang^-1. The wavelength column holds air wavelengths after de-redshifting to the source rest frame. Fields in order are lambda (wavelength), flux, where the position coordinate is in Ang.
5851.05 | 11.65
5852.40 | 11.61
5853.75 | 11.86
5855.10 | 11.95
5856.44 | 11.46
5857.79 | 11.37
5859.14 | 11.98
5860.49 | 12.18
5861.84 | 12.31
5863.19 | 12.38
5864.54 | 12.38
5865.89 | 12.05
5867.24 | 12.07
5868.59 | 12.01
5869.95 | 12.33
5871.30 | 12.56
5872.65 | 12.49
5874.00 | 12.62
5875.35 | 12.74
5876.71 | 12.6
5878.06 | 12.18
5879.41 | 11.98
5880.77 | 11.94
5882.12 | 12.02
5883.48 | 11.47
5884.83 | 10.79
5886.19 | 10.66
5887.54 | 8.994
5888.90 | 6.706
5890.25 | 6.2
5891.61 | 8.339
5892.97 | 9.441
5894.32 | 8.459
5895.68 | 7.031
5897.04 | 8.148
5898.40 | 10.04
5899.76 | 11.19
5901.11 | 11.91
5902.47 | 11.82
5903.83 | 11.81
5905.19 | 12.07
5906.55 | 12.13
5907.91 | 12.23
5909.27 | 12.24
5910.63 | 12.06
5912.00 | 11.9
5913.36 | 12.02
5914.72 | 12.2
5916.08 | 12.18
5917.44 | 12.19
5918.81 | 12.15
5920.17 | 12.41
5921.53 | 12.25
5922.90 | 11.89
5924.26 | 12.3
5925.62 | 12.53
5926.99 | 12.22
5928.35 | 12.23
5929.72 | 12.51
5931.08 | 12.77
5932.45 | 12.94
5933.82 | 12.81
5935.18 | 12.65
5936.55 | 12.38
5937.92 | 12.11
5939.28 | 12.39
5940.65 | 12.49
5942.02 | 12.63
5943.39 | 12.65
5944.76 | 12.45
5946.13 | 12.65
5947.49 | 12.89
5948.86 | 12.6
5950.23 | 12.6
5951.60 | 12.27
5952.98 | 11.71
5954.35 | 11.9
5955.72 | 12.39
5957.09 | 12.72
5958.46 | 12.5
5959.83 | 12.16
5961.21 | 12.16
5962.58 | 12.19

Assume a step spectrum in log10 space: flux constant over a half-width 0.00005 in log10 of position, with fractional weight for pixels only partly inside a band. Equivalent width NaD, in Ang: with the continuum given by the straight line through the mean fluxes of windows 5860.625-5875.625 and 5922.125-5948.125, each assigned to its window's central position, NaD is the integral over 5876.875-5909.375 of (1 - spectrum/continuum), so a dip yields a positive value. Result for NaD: 5.2 Ang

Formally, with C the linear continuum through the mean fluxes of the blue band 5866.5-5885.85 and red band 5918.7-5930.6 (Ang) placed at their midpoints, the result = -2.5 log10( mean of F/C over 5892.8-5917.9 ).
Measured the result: 0.10 mag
